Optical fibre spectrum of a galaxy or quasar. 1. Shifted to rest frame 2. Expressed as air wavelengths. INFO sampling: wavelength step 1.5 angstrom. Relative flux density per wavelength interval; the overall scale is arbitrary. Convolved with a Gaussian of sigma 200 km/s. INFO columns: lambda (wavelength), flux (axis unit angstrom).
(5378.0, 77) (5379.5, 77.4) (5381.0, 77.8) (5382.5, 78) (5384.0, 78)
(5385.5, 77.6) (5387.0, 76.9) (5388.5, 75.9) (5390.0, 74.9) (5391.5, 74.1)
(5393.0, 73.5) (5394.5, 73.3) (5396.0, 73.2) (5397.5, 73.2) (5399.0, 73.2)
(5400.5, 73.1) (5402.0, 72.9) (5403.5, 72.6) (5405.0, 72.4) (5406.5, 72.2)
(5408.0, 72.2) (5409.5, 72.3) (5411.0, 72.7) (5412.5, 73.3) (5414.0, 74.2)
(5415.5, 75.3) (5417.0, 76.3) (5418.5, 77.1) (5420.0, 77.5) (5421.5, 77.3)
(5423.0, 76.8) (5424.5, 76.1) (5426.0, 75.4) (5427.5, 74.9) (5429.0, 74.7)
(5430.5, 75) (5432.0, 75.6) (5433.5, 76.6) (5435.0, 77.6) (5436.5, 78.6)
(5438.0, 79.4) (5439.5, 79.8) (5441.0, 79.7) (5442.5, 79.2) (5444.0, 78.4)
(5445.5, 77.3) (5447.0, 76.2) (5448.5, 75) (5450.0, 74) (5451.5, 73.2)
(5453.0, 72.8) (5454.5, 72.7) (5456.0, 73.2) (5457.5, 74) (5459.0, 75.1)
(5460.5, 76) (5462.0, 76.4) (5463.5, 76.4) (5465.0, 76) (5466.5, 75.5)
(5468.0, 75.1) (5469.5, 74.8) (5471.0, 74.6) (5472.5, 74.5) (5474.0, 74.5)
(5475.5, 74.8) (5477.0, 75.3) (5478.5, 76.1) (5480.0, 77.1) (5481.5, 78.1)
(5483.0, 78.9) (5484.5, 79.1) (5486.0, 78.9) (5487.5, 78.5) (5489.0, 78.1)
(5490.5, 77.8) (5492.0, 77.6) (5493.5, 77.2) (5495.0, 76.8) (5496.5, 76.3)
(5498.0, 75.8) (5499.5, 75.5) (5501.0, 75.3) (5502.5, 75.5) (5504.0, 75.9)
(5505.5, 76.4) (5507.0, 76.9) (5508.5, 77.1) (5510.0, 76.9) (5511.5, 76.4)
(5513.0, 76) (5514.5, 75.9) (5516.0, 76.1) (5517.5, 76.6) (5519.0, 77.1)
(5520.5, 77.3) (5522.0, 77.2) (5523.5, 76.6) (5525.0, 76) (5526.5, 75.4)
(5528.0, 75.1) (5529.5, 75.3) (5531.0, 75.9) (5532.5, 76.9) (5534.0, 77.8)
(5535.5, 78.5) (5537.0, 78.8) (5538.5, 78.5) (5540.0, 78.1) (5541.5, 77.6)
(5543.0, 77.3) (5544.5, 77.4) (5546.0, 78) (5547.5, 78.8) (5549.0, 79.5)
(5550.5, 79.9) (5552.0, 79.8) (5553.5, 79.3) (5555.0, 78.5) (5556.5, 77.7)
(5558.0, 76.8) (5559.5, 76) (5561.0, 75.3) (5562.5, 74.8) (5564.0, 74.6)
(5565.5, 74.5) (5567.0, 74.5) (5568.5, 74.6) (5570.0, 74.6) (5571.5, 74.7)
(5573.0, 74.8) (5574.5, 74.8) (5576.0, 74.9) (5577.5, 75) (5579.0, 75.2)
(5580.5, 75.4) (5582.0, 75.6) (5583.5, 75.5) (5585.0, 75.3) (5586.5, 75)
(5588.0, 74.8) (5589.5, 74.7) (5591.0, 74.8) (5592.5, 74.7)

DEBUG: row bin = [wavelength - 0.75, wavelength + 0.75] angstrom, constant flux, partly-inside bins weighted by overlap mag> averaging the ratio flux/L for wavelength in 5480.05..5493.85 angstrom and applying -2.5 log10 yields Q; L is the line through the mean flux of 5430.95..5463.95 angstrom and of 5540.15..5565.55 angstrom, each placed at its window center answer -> -0.021 mag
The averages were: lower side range 76.2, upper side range 77.5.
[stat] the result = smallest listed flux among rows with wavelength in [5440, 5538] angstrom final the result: 72.7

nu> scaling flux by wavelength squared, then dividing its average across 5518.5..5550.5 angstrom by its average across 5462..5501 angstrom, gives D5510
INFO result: 1.0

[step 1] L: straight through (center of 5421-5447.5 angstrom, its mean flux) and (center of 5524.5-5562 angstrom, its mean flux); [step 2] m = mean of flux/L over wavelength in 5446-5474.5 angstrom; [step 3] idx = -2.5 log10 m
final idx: 0.04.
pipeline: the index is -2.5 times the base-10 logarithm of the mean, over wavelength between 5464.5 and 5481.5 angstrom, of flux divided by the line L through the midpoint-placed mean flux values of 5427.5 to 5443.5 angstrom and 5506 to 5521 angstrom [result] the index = 0.02 mag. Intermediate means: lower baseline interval 77.5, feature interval 75.4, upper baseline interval 76.6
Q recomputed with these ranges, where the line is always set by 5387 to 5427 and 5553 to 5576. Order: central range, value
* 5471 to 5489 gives -0.027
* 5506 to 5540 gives -0.021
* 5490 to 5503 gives -0.019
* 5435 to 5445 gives -0.062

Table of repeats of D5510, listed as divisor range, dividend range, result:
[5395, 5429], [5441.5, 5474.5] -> 1.03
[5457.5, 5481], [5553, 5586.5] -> 1.04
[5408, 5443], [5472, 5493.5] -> 1.03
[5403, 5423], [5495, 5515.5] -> 1.06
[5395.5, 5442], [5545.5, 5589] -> 1.07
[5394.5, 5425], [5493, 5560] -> 1.08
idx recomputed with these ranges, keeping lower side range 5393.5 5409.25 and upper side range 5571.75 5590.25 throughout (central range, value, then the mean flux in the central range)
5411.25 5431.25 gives -0.04 mag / 75.6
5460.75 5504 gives -0.04 mag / 76.4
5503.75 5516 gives -0.03 mag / 76.4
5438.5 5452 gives -0.05 mag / 77.1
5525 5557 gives -0.05 mag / 77.8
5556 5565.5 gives -0.01 mag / 75.7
